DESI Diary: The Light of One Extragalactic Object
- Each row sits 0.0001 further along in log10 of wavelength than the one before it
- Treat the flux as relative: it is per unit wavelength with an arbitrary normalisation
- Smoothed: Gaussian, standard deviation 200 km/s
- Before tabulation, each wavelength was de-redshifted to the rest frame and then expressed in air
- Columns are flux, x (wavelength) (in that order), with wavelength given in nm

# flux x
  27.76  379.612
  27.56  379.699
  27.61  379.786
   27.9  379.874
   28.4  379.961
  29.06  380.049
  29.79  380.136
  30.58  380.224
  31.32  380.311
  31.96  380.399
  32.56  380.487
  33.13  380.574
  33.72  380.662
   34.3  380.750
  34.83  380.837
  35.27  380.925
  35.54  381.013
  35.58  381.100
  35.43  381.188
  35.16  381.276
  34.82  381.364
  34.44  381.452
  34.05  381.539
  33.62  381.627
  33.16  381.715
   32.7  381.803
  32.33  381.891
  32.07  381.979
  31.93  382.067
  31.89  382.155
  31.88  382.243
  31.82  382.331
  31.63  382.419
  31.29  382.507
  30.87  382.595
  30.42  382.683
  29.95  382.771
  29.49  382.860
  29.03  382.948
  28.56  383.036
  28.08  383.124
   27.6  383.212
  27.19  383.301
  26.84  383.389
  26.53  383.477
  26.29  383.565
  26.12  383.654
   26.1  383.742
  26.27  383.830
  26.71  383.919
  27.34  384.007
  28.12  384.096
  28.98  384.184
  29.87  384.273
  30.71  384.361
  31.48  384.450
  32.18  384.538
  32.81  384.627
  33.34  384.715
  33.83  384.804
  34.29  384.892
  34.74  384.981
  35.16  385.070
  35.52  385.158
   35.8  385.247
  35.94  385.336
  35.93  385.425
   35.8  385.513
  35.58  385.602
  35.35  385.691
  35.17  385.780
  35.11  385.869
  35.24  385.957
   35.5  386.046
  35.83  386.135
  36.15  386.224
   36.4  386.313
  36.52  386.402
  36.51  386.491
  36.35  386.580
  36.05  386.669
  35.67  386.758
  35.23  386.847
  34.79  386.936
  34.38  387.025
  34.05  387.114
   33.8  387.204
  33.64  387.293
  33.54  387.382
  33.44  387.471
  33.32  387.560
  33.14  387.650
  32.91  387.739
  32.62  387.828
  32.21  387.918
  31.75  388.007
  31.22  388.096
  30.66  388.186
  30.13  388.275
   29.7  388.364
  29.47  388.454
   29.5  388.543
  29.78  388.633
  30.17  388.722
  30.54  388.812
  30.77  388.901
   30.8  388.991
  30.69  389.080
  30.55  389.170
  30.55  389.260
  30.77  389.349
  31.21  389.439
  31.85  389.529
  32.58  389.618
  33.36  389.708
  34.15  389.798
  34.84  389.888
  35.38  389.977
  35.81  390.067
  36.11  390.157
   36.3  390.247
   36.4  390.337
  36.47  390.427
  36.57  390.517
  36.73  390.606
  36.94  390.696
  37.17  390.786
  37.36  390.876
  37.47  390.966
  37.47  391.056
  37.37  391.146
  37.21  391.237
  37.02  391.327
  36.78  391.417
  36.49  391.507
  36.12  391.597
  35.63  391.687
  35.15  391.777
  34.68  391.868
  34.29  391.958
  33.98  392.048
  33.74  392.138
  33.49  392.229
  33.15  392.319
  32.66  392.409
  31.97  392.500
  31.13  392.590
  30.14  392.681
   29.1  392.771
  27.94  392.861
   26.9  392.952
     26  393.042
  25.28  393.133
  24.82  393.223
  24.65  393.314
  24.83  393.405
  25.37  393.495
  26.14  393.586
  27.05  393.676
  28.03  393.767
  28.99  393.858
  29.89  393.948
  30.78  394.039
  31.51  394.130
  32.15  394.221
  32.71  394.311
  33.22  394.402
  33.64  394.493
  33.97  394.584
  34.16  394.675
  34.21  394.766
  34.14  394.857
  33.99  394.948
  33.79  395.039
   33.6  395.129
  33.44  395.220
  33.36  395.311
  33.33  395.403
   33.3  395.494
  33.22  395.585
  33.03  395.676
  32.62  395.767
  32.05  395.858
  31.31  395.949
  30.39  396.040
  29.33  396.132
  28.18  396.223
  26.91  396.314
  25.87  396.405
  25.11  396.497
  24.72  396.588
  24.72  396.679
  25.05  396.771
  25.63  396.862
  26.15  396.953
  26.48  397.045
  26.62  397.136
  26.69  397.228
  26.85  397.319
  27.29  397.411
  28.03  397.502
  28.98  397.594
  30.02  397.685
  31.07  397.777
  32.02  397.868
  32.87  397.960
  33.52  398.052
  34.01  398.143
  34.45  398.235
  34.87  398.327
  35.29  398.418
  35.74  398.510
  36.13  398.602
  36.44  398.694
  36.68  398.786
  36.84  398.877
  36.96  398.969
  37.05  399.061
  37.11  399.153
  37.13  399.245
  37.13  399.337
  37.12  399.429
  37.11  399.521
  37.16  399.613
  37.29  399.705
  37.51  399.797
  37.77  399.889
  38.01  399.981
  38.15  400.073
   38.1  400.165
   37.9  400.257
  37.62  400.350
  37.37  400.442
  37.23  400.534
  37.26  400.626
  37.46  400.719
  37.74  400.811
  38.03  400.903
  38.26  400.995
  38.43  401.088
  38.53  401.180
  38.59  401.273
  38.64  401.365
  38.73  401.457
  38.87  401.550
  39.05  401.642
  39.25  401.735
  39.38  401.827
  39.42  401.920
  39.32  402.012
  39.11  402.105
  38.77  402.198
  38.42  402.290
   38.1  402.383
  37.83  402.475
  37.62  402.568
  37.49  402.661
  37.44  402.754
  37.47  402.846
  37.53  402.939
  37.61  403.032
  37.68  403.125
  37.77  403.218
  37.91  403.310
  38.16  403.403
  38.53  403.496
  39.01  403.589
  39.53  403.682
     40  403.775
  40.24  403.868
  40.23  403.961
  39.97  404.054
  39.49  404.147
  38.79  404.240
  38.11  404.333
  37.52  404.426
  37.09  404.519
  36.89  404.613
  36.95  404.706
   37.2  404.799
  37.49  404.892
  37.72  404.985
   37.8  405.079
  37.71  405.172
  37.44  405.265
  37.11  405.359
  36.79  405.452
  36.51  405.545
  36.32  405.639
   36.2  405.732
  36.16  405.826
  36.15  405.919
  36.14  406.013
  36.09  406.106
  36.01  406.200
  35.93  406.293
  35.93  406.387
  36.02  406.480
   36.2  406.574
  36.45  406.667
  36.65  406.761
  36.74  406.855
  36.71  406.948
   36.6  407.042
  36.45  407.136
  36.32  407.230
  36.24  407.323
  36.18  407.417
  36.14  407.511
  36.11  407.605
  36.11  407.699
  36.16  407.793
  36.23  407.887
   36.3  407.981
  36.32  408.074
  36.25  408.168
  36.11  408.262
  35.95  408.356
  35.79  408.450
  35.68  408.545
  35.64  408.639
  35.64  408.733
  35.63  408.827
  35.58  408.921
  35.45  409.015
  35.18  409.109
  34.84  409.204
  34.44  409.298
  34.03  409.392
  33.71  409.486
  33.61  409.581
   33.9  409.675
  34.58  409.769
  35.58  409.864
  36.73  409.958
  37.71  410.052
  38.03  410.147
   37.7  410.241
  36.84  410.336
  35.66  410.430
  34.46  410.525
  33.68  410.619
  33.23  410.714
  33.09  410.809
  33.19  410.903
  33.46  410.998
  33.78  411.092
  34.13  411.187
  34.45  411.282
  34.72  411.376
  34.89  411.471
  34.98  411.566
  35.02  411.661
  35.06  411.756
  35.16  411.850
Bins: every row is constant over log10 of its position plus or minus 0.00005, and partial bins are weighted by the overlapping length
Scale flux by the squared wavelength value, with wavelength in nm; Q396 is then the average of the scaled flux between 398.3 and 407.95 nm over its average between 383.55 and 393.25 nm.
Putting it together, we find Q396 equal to 1.2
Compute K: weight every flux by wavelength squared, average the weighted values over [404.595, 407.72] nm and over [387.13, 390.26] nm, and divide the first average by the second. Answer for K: 1.24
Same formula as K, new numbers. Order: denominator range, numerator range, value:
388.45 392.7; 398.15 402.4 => 1.16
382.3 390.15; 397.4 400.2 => 1.17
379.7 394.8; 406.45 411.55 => 1.22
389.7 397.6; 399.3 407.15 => 1.25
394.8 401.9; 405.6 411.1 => 1.11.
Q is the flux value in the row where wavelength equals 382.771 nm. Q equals 29.95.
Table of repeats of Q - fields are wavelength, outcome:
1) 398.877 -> 36.84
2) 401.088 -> 38.43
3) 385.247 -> 35.8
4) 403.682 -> 39.53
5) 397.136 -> 26.62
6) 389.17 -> 30.55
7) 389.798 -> 34.15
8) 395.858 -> 32.05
